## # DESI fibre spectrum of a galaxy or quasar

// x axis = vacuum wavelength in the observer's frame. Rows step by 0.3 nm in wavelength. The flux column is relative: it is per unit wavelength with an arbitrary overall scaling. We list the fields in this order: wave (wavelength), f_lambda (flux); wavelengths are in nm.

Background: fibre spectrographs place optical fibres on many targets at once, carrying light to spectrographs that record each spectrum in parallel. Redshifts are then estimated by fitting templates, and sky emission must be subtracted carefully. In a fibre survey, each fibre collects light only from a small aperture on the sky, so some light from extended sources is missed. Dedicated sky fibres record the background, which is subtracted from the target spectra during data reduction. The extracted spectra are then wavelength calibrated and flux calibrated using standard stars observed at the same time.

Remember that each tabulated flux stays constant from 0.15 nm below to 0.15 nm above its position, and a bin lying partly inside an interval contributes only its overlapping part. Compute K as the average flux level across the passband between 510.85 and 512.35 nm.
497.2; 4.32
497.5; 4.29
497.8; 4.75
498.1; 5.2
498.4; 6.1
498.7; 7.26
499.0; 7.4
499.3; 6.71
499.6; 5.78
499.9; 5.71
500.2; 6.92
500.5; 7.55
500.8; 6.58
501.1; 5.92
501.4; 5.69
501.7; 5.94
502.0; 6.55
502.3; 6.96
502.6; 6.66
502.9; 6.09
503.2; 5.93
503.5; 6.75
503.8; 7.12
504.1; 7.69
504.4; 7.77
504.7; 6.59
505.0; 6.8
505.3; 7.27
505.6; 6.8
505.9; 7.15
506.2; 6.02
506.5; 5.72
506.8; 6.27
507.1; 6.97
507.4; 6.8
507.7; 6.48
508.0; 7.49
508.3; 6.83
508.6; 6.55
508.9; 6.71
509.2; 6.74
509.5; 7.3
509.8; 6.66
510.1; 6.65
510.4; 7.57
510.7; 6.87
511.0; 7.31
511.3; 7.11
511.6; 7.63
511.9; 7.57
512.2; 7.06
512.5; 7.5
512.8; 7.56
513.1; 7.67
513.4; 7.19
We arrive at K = 7.34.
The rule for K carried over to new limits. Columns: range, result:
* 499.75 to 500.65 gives 6.73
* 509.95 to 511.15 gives 7.1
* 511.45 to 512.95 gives 7.46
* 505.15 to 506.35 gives 6.81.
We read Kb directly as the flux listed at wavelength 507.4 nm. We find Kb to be 6.8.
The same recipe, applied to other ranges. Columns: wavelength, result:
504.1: 7.69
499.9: 5.71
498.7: 7.26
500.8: 6.58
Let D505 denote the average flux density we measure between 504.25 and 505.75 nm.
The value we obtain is 7.05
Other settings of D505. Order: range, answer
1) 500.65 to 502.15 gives 6.14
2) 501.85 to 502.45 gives 6.75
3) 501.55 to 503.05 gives 6.44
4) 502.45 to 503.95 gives 6.51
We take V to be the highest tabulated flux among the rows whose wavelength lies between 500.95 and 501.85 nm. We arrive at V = 5.94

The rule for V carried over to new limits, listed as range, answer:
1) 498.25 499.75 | 7.4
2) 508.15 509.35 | 6.83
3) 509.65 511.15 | 7.57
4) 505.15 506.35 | 7.27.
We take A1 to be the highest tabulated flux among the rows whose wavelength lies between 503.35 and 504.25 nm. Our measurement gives 7.69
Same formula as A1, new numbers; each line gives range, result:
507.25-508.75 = 7.49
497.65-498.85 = 7.26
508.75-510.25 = 7.3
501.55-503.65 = 6.96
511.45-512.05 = 7.63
